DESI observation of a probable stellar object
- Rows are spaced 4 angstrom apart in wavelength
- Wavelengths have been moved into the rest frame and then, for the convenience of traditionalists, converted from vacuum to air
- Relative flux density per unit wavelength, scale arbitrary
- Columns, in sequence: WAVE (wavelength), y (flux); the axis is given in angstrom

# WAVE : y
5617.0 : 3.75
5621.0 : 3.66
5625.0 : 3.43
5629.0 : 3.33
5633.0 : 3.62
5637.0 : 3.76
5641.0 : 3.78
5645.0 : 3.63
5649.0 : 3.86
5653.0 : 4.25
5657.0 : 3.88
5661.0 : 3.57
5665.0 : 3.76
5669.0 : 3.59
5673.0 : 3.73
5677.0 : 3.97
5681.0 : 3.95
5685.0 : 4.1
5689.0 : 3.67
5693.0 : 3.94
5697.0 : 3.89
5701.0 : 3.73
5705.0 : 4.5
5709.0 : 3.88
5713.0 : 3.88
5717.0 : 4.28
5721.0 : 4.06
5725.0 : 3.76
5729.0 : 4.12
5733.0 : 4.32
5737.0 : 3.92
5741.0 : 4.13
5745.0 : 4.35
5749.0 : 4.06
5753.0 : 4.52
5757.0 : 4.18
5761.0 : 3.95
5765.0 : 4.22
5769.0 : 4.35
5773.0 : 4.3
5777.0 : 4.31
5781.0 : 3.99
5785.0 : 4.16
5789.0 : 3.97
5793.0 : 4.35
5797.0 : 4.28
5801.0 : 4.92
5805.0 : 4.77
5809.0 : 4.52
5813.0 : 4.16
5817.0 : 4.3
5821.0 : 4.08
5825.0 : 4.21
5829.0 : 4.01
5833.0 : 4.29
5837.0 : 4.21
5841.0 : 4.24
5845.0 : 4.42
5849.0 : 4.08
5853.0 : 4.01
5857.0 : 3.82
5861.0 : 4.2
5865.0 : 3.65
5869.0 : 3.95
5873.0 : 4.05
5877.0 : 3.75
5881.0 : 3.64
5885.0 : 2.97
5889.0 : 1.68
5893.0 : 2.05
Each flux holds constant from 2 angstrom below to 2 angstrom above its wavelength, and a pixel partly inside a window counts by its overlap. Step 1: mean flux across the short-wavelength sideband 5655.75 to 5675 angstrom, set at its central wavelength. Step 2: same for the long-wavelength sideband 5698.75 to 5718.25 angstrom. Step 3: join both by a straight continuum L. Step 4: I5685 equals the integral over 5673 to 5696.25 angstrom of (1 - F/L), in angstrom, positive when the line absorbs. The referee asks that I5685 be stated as -0.3 angstrom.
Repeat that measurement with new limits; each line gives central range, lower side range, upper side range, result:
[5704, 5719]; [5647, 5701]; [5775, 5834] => -0.5 angstrom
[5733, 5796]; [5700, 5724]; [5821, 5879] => -2.0 angstrom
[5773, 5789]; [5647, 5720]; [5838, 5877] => -0.7 angstrom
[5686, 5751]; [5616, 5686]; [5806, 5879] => -2.5 angstrom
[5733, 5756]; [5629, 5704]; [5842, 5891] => -2.7 angstrom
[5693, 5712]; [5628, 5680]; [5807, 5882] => -0.7 angstrom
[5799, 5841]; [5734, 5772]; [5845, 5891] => -5.0 angstrom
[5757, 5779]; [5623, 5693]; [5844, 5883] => -2.1 angstrom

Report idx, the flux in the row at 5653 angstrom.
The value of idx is 4.25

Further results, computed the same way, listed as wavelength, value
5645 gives 3.63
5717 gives 4.28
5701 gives 3.73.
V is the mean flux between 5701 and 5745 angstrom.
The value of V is 4.08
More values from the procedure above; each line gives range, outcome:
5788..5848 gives 4.32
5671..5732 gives 3.97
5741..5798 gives 4.21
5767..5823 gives 4.32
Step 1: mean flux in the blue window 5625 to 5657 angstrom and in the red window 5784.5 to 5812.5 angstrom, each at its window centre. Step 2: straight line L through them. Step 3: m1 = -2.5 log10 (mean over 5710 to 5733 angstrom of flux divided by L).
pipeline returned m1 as 0.01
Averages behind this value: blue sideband 3.74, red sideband 4.42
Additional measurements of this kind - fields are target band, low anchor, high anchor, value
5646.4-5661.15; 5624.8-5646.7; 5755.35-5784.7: -0.07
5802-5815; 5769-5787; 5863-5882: -0.11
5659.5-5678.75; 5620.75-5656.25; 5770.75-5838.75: 0.03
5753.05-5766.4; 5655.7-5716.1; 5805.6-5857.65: -0.03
